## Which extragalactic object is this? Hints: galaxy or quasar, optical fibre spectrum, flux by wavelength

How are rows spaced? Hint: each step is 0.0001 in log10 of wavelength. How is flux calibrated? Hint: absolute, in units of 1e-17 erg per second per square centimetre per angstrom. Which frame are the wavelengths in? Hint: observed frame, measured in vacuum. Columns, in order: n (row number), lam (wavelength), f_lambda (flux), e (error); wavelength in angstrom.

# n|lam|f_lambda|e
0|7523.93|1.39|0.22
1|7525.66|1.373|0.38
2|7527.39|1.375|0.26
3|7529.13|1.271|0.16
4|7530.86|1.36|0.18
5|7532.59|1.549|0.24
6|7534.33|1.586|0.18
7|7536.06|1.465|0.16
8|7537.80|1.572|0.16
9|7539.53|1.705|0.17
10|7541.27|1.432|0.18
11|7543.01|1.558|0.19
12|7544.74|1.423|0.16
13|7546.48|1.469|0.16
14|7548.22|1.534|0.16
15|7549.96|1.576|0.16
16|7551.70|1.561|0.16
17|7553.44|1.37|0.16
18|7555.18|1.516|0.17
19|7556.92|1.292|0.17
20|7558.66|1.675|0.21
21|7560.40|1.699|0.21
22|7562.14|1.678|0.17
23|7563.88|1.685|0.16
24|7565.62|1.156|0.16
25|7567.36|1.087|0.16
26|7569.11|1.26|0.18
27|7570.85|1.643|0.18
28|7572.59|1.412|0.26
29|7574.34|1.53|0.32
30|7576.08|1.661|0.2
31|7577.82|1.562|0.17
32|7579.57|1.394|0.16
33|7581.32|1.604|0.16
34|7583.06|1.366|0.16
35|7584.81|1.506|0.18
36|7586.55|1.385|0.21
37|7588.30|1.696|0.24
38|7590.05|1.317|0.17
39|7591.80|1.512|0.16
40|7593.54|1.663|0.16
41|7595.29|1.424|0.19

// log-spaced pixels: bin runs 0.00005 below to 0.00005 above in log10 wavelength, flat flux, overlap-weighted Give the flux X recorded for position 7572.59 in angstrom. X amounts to 1.412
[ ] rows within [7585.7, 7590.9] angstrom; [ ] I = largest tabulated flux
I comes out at 1.696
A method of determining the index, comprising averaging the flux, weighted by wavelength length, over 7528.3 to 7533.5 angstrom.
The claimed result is 1.4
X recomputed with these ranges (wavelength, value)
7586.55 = 1.385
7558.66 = 1.675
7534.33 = 1.586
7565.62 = 1.156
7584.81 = 1.506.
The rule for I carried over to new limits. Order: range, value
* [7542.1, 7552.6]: 1.576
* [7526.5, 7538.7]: 1.586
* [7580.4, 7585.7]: 1.604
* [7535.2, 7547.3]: 1.705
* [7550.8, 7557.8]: 1.561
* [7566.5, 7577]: 1.661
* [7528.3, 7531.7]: 1.36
